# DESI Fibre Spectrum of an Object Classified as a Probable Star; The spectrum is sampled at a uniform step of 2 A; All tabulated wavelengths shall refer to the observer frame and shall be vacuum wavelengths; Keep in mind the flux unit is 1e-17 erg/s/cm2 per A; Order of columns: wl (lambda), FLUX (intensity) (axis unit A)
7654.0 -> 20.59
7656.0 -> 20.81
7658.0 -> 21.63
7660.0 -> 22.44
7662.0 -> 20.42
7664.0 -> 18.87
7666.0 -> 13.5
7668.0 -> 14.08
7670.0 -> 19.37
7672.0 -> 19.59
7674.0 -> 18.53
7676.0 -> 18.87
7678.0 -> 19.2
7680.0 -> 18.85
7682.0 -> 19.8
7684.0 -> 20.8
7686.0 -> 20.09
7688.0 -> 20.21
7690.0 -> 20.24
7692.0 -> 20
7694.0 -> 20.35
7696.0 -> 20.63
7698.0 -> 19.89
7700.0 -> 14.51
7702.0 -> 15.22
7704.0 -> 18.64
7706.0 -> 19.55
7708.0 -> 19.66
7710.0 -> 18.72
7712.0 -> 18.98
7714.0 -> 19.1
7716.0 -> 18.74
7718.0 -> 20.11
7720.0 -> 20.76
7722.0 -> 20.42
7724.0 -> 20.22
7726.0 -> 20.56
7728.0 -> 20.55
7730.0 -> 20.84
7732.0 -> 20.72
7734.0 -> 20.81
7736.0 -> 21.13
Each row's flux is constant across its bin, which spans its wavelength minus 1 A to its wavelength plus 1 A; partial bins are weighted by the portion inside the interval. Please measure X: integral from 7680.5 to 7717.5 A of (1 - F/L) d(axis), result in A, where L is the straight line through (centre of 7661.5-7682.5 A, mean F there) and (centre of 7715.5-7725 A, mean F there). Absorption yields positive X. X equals 0.13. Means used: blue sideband 18.2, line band 19.2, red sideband 20.1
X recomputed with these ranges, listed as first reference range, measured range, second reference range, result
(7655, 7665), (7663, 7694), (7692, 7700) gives 2.0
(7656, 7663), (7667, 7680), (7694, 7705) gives 1.2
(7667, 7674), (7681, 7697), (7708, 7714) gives -1.7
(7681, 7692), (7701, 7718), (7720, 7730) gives 1.4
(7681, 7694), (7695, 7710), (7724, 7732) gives 1.5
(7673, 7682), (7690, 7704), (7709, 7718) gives 0.3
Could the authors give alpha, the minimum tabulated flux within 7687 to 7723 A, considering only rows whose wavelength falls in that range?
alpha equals 14.51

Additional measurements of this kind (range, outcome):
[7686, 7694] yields 20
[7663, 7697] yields 13.5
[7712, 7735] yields 18.74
